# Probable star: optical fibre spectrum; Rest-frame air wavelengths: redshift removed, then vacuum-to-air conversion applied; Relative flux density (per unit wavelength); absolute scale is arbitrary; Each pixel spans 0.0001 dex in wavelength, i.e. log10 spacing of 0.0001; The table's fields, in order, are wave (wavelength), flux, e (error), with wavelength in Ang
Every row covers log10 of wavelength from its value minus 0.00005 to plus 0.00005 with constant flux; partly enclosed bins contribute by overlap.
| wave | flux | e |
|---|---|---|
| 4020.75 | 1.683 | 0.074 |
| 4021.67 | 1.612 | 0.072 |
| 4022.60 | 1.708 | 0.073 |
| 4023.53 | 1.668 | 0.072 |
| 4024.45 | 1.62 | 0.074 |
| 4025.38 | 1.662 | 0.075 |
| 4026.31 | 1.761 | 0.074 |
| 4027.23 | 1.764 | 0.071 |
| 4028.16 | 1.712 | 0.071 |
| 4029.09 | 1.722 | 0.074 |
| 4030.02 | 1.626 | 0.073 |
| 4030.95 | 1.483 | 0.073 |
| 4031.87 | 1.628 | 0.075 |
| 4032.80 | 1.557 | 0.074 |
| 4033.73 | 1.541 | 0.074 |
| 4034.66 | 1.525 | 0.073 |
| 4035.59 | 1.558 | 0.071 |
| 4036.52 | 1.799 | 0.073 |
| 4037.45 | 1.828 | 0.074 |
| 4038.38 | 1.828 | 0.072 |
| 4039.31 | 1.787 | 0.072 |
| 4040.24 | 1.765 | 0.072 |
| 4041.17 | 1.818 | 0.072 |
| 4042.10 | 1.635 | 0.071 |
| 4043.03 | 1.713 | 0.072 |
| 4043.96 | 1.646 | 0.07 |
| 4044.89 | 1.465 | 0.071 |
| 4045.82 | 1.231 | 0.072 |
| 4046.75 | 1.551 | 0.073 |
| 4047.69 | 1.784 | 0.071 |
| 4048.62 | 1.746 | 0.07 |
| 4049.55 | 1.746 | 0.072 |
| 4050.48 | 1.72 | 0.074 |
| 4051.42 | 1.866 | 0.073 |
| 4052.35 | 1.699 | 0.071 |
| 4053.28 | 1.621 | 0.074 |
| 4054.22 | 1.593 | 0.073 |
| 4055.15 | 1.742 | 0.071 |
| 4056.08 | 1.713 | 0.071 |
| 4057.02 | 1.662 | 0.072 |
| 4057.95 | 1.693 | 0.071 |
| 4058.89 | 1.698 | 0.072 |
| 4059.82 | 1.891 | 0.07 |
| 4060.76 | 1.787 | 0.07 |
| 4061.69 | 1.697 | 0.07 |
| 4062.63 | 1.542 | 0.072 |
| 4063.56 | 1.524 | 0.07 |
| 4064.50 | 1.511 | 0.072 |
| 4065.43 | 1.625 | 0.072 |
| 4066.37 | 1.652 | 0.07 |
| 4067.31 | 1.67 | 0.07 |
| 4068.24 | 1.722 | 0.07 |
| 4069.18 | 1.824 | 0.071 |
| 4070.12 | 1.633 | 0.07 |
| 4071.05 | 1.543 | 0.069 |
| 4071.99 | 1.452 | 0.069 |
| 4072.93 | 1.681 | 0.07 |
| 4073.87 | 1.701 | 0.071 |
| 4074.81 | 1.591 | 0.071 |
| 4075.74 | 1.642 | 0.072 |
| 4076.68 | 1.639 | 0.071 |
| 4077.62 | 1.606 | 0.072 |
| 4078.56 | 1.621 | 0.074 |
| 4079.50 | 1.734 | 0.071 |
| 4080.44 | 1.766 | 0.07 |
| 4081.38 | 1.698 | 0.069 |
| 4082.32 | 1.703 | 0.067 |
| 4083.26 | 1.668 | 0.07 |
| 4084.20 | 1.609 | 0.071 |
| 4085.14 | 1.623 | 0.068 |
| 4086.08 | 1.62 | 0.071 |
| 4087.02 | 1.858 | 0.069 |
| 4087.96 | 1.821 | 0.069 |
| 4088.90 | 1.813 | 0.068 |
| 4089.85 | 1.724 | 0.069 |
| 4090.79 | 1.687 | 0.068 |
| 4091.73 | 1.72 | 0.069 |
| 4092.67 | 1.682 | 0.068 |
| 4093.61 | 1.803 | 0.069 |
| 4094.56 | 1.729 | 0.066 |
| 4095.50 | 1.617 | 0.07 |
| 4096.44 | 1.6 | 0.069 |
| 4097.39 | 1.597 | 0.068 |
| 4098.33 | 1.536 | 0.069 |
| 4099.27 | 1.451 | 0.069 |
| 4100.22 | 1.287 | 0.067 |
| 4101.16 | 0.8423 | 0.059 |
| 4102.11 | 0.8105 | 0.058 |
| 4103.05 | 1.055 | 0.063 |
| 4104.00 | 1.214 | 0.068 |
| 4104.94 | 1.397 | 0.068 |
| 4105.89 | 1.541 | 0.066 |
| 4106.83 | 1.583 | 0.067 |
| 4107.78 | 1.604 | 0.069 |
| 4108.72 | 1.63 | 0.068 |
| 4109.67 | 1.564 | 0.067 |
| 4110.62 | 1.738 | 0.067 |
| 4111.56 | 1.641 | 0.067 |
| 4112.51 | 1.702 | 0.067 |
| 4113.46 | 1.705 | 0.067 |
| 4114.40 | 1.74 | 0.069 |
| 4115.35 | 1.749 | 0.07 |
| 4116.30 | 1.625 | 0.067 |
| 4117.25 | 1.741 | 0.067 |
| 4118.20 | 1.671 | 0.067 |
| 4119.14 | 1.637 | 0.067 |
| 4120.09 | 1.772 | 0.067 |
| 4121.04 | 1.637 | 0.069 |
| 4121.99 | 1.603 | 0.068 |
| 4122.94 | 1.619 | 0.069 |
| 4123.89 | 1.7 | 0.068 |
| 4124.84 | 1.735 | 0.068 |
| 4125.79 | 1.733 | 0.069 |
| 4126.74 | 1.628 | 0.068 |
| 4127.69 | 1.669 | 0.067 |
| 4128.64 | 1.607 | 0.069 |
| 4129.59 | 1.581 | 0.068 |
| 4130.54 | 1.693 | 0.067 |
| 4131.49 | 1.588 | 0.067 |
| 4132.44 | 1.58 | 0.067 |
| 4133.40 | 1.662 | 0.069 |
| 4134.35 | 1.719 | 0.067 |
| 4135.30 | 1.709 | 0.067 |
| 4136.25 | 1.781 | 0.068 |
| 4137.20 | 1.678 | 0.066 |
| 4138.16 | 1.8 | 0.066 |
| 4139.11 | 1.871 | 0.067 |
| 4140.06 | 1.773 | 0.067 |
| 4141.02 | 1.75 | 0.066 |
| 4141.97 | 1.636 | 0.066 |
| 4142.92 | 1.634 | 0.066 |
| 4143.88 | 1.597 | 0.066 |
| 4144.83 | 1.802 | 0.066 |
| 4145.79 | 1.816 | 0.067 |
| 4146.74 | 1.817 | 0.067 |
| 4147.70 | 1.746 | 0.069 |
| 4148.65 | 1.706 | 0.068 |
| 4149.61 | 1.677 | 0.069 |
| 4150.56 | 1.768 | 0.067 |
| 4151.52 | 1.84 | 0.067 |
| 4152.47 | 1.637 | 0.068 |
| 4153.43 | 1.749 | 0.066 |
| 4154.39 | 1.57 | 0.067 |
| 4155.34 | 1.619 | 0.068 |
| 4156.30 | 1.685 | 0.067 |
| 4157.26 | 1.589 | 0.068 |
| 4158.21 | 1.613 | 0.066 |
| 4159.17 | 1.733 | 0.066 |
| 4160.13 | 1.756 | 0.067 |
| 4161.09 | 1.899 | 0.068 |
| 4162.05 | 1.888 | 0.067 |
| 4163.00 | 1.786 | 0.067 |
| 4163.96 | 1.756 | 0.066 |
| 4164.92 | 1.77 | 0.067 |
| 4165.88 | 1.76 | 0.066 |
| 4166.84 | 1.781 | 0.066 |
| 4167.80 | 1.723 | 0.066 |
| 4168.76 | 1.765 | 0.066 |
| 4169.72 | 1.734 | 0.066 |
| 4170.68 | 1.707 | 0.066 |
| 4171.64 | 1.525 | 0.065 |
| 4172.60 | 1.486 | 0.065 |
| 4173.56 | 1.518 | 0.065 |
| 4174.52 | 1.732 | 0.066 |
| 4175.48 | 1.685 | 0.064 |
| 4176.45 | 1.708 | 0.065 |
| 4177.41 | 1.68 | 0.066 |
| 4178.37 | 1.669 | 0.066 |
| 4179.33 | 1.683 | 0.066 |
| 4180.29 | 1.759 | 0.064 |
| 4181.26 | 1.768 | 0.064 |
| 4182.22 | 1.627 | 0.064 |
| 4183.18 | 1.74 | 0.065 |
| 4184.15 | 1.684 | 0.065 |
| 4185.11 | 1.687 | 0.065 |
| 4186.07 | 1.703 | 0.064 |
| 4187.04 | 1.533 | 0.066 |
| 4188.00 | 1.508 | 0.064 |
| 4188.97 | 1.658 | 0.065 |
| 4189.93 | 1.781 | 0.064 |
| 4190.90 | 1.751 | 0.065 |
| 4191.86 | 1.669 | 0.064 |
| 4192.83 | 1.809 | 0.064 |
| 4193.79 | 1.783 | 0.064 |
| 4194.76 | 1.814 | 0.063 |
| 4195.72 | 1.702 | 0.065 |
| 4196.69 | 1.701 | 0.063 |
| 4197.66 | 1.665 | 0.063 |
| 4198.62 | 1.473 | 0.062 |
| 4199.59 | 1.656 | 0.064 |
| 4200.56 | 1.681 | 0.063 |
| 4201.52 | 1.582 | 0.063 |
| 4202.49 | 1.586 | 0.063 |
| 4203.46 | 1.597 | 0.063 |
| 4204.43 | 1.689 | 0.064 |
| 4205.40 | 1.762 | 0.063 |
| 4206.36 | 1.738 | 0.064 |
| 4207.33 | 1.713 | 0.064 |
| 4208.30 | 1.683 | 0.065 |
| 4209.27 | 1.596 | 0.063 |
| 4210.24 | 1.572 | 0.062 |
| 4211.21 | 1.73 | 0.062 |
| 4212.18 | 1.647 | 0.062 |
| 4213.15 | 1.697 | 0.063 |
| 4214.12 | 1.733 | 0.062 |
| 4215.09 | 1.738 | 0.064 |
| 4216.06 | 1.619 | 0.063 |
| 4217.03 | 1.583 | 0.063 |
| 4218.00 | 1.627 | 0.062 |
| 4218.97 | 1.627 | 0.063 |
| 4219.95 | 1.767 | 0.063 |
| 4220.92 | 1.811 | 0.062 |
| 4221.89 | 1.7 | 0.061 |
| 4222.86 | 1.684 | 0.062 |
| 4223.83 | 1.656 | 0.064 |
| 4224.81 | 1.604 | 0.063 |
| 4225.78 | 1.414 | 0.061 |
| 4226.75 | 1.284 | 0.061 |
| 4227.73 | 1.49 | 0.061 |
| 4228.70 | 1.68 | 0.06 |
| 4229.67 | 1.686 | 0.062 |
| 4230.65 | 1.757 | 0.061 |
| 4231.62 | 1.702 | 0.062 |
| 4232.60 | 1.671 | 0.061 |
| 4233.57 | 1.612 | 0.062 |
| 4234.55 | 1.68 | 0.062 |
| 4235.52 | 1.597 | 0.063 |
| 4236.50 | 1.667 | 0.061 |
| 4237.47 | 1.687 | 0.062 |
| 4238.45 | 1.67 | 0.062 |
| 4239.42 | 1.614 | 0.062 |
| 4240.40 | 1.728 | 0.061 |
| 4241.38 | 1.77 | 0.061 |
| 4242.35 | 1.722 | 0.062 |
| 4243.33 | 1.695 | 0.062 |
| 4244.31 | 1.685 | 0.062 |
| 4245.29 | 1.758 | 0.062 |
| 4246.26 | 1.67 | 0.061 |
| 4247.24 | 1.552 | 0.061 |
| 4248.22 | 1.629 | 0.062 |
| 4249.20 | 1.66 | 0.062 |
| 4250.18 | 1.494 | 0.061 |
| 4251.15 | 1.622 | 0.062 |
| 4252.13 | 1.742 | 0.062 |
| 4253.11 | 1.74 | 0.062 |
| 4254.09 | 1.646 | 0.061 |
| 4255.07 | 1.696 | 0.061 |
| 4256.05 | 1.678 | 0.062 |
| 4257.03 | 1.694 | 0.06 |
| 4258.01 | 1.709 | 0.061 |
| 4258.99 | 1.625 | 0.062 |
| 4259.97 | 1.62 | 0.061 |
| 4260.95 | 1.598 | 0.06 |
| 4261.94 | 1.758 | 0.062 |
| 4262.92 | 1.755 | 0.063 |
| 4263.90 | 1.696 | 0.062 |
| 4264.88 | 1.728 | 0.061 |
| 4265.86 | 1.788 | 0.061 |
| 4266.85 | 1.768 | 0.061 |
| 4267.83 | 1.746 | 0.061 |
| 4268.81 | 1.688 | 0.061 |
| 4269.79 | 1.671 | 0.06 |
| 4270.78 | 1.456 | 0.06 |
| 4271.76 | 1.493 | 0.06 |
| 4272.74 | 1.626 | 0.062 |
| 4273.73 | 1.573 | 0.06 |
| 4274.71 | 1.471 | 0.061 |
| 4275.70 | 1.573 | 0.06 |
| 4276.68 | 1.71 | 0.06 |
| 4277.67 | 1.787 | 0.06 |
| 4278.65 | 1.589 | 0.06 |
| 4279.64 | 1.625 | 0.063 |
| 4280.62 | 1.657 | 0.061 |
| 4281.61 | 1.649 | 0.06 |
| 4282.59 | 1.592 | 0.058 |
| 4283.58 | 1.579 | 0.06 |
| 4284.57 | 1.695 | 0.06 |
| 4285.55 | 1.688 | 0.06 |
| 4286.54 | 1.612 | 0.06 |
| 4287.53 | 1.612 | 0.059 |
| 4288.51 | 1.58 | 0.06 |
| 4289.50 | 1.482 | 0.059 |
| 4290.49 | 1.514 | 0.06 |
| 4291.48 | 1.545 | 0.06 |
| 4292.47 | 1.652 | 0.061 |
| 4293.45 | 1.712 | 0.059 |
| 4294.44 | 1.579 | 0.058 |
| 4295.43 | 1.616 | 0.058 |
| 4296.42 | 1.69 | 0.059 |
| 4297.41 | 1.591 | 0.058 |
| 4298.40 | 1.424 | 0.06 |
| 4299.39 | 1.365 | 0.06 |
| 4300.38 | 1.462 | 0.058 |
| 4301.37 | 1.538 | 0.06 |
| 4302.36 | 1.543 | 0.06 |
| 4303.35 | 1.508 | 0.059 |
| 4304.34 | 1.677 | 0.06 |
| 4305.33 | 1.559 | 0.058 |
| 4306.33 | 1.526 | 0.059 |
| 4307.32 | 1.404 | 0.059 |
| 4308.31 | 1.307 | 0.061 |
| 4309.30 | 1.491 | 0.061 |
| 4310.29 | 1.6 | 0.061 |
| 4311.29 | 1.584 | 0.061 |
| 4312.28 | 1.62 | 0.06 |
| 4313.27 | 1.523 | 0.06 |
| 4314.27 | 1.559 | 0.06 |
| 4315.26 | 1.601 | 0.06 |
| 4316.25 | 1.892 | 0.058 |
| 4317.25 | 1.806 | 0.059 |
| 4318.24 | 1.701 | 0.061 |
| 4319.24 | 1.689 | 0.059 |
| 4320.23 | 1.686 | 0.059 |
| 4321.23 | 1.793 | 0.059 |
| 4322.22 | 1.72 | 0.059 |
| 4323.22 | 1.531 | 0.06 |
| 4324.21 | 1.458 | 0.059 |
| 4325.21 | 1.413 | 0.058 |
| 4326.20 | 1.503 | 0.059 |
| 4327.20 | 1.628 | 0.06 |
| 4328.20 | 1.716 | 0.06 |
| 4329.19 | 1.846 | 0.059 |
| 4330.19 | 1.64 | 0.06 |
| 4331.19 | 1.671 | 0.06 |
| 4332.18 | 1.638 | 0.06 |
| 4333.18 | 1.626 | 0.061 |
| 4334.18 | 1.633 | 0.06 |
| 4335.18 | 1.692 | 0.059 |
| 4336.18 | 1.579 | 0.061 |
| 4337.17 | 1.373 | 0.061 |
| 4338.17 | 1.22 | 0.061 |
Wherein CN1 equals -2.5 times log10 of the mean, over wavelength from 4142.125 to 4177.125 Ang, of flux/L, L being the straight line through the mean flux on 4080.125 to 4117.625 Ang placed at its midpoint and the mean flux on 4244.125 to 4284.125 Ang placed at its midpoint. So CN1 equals -0.06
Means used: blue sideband 1.59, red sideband 1.65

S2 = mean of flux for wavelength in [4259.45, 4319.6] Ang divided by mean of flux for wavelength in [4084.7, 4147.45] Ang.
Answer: 1.0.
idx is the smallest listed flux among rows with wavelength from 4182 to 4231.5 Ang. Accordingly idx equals 1.284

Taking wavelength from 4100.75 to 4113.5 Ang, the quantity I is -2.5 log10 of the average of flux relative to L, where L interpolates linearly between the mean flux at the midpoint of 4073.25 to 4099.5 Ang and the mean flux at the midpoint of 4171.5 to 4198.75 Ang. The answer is 0.18 mag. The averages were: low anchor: 1.68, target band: 1.42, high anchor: 1.68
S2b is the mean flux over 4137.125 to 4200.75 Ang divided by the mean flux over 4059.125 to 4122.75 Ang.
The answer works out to 1.06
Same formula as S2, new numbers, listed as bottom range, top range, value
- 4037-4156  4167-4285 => 1.01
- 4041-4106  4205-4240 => 1.02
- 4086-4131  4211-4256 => 1.04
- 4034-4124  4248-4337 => 0.99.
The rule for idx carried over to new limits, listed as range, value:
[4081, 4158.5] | 0.8105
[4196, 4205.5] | 1.473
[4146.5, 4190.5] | 1.486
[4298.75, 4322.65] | 1.307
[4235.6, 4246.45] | 1.614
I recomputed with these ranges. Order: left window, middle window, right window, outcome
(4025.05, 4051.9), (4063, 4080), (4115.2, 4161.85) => 0.03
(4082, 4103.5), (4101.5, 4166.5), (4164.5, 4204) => -0.03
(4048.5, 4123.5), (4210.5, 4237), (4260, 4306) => -0.02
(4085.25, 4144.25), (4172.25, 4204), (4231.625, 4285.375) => -0.02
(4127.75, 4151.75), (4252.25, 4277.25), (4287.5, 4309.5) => -0.06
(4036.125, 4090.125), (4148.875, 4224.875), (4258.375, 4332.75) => -0.03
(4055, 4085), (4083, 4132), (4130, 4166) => 0.06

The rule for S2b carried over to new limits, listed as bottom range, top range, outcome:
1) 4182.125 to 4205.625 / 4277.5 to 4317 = 0.94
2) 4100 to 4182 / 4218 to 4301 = 0.99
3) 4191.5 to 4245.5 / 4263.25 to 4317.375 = 0.96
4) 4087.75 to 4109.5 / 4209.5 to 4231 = 1.09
